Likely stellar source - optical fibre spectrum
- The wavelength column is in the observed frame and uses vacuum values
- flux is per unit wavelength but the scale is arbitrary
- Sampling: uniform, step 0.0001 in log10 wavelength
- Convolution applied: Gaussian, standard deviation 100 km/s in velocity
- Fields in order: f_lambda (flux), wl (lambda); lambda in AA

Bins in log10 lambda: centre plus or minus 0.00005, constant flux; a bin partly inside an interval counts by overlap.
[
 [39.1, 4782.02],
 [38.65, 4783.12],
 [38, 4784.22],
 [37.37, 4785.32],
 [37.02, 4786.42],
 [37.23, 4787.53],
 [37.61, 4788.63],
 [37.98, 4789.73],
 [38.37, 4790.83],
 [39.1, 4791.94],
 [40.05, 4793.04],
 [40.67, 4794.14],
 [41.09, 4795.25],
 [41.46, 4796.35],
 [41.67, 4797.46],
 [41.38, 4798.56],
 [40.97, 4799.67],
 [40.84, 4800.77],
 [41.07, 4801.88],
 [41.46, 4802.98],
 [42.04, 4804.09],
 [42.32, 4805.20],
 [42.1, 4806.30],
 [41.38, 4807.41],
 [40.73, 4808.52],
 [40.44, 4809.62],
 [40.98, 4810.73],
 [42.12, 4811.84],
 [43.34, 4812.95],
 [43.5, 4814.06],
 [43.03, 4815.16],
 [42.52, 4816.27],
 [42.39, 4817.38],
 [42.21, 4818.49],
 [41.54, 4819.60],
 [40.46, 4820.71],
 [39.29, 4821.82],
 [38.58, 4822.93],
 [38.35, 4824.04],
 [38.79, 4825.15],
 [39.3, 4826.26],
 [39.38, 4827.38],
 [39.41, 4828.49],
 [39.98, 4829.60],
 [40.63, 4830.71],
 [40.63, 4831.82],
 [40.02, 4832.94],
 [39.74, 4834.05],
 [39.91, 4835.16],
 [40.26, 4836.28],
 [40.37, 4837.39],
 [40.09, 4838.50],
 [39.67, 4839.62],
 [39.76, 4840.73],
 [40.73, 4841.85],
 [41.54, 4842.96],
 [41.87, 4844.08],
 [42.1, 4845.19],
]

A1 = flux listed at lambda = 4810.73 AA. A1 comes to 40.98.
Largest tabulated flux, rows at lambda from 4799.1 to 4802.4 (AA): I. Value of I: 41.07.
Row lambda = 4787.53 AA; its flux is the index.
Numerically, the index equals 37.23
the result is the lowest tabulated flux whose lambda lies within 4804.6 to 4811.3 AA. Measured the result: 40.44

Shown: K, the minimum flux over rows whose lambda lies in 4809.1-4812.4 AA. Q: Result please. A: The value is 40.44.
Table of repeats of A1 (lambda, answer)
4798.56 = 41.38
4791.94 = 39.1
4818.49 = 42.21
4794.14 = 40.67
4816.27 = 42.52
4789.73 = 37.98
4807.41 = 41.38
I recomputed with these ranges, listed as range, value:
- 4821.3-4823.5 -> 39.29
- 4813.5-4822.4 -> 43.5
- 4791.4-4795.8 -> 41.09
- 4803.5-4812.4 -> 42.32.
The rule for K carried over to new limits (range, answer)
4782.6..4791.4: 37.02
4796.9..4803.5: 40.84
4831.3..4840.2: 39.67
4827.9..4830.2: 39.41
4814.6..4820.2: 41.54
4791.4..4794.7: 39.1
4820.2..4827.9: 38.35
